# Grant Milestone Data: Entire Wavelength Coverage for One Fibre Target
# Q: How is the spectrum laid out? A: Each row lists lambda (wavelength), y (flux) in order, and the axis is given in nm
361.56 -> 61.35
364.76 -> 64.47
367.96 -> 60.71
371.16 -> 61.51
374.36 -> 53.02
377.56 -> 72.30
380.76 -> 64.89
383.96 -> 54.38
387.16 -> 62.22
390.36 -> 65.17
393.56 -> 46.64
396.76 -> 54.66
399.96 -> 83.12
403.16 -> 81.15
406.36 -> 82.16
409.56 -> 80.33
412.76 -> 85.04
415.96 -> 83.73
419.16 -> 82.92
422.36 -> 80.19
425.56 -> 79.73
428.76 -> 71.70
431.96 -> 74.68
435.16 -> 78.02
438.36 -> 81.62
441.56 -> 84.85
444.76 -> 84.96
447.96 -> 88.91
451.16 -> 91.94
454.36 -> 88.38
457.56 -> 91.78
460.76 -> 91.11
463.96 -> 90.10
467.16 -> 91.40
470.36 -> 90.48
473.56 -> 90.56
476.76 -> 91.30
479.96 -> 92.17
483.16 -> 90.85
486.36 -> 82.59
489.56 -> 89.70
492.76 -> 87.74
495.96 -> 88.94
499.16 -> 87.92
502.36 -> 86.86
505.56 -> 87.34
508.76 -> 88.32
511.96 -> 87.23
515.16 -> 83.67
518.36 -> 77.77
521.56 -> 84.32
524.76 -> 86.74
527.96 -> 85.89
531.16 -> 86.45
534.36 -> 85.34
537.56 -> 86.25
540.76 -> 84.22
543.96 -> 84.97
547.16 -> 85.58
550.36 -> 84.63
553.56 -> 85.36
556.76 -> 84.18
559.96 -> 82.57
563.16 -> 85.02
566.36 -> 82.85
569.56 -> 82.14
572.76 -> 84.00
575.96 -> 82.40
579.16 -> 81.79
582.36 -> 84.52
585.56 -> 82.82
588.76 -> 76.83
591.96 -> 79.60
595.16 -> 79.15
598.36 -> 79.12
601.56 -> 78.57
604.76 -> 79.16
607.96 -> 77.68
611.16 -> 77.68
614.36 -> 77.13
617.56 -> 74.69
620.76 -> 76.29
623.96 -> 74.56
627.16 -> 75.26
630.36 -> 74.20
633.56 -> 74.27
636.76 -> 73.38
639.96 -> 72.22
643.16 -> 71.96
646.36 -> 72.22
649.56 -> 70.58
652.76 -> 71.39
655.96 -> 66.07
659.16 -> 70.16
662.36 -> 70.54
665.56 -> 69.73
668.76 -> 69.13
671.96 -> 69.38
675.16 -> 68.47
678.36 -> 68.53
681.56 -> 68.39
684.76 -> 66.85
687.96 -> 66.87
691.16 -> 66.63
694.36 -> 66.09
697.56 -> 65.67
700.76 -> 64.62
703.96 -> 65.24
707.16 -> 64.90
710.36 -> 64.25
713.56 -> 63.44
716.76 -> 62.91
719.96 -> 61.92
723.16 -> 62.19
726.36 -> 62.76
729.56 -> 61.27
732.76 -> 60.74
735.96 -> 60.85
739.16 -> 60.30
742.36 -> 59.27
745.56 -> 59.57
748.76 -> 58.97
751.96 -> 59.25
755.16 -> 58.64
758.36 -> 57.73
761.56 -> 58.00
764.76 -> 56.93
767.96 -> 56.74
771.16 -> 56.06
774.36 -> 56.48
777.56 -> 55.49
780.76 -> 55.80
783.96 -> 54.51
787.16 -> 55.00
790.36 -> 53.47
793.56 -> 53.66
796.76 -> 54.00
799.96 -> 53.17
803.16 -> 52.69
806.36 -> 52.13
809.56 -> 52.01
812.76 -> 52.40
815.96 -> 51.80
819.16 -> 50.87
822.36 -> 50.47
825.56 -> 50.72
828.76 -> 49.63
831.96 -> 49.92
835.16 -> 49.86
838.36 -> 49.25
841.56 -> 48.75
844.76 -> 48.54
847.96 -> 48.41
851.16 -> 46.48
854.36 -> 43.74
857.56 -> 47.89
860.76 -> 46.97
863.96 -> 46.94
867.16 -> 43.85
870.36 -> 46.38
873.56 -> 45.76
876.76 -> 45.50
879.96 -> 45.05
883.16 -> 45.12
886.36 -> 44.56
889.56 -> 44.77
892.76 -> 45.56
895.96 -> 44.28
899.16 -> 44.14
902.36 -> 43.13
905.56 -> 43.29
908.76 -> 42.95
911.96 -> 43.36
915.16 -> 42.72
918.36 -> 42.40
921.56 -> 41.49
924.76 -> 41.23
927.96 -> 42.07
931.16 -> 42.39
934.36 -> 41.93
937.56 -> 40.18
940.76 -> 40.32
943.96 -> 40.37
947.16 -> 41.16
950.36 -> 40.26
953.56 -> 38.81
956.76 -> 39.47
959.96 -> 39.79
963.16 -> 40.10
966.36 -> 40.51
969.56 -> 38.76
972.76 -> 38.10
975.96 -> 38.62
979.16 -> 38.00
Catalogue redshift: 0.00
